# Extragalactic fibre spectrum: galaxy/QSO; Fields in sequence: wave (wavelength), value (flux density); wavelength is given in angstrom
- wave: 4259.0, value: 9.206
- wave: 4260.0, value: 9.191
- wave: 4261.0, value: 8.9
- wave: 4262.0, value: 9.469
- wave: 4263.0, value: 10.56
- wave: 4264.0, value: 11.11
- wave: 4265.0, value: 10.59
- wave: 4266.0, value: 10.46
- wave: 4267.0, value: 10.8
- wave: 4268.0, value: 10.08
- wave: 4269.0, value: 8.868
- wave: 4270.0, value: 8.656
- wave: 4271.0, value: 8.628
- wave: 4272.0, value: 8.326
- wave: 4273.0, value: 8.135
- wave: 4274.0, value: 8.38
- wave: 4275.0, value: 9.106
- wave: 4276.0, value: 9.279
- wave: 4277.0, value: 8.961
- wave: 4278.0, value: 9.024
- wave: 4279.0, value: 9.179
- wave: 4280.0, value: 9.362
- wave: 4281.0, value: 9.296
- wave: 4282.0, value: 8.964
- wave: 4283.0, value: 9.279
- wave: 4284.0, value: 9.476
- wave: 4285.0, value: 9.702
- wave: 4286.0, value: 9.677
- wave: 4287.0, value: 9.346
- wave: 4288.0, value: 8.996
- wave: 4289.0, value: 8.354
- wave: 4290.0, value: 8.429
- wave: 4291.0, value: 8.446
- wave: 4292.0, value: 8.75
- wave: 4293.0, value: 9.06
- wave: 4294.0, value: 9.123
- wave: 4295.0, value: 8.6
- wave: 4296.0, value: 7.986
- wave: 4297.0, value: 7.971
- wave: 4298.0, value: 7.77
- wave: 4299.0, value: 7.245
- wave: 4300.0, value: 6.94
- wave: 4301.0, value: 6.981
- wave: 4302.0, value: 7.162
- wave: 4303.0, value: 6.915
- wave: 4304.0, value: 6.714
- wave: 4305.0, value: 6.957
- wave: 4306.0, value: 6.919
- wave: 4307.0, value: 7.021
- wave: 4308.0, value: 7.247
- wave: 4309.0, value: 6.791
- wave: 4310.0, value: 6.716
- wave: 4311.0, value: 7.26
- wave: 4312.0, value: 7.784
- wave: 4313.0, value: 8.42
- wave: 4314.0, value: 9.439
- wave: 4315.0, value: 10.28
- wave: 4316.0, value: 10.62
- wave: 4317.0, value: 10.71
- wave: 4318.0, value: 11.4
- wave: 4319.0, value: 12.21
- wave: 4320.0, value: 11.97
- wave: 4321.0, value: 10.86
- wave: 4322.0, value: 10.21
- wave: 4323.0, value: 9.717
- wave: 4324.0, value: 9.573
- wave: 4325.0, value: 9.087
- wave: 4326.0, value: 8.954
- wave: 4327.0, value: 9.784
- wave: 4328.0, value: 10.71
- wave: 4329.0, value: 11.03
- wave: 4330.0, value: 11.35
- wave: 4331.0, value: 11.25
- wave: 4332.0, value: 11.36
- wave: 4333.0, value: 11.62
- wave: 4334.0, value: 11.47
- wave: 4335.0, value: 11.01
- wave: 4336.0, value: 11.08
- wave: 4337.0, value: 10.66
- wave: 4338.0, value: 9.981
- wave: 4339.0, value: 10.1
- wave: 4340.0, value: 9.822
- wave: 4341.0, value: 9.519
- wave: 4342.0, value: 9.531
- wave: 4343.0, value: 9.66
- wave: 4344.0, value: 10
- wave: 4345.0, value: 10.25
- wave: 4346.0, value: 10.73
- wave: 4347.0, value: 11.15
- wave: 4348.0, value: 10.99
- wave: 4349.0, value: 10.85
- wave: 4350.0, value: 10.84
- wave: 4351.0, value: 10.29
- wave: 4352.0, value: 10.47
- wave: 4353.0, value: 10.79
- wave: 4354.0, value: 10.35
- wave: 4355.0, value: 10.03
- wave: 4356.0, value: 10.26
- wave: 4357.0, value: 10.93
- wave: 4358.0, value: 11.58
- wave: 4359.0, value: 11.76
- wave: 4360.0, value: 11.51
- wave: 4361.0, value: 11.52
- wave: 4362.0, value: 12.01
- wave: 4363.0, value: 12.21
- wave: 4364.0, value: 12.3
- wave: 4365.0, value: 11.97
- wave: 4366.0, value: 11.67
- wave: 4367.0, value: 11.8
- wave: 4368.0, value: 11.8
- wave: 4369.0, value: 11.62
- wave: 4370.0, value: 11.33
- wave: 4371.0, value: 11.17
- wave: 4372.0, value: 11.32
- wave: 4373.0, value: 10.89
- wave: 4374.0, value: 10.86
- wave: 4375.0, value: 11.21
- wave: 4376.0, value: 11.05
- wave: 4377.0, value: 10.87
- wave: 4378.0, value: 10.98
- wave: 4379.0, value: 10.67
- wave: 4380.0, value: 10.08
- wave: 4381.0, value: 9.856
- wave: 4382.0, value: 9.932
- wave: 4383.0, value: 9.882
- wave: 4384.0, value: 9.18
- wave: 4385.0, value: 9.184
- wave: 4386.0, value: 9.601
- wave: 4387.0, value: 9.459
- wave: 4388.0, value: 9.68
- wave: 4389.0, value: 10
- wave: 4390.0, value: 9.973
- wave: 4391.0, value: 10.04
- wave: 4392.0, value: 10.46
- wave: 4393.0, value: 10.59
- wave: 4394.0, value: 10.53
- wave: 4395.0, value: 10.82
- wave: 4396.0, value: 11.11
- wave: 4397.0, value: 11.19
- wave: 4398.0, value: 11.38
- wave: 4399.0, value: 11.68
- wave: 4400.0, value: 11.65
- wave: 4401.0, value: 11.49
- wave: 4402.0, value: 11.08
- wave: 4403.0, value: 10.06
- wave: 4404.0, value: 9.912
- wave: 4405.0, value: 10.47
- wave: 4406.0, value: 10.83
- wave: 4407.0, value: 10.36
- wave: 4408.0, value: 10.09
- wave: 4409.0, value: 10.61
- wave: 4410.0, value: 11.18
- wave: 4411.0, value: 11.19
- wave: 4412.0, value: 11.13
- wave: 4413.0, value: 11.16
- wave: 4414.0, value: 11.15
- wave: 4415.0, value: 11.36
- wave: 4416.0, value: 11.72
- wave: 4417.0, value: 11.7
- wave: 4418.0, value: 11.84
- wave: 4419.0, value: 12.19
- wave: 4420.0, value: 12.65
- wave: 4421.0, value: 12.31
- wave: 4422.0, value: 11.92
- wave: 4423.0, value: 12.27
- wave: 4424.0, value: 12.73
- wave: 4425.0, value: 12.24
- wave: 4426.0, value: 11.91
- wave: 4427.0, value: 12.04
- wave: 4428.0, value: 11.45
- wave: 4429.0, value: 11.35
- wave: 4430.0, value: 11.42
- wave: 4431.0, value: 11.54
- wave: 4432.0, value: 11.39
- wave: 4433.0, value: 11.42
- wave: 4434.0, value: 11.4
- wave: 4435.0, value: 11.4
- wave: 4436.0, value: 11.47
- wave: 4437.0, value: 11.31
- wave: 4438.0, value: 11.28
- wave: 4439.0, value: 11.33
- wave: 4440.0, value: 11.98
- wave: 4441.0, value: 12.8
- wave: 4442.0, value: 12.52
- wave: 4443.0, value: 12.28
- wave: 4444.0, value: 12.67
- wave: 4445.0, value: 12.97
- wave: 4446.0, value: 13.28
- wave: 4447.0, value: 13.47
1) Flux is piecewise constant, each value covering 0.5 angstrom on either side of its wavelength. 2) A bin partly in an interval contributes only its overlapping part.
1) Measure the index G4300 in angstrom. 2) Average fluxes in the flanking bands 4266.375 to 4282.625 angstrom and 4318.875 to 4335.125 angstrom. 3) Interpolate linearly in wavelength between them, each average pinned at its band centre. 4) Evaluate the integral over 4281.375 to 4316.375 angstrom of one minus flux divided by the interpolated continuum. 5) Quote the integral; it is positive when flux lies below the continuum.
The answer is 5.7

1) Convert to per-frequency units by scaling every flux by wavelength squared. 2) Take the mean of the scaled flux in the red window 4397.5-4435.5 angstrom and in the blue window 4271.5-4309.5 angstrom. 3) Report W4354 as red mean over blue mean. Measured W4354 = 1.5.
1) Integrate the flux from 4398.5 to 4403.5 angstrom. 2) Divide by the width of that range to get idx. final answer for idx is 11.2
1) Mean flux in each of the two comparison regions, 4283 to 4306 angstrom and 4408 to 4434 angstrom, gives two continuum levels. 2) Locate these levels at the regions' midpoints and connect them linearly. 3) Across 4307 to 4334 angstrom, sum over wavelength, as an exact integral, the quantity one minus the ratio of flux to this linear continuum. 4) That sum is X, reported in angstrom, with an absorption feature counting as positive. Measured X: -2.7 angstrom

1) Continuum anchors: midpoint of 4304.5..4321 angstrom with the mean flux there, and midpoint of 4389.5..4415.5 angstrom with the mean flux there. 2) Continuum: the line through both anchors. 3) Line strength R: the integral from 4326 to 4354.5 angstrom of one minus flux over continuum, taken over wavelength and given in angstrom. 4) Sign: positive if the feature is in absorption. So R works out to -3.2 angstrom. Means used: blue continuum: 8.92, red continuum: 10.8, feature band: 10.6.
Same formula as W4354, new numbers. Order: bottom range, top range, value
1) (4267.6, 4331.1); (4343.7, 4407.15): 1.25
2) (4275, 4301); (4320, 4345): 1.21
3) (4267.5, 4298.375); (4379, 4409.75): 1.23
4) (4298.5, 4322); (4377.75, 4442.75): 1.36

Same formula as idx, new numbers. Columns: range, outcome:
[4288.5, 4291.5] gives 8.41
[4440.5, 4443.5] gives 12.5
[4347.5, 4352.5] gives 10.7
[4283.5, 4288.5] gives 9.44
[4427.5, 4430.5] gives 11.4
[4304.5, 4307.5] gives 6.97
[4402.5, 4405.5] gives 10.1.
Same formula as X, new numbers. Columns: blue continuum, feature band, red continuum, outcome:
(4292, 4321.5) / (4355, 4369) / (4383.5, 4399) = -2.82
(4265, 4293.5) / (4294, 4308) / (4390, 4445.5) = 3.11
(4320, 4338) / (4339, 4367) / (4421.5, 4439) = 0.00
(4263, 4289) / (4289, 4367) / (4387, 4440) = 2.37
